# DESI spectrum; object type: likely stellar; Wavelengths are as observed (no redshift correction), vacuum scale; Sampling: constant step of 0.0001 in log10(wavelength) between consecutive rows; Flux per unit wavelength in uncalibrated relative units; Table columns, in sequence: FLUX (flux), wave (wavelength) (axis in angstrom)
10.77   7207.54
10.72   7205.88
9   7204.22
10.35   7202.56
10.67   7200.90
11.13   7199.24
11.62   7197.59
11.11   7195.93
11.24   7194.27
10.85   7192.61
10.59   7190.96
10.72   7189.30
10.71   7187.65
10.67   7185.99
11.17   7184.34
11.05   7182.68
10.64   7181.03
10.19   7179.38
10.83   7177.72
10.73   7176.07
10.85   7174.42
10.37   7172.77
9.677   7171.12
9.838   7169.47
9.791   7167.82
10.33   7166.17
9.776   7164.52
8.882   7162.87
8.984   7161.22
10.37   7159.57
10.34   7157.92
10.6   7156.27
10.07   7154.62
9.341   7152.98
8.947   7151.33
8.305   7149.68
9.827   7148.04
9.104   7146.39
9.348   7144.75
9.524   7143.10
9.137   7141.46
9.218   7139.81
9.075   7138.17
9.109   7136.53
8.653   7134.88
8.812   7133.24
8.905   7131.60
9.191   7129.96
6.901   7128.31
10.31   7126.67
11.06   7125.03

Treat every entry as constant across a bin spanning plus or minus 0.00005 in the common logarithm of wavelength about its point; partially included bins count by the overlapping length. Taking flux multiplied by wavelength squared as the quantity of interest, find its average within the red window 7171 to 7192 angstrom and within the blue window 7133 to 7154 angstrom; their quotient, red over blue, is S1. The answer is 1.18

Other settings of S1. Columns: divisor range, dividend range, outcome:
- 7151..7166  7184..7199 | 1.14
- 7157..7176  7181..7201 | 1.11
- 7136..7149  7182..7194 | 1.18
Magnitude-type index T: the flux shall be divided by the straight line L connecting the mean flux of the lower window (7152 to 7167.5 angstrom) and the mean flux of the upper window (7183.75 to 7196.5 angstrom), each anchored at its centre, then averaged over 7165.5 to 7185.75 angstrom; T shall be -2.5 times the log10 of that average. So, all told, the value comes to -0.01 mag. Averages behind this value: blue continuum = 9.84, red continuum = 10.9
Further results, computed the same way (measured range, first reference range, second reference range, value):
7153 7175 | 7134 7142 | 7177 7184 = 0.010 mag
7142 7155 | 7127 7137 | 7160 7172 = -0.018 mag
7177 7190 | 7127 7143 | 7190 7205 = -0.045 mag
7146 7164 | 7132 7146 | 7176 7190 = 0.019 mag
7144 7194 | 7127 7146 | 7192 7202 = -0.002 mag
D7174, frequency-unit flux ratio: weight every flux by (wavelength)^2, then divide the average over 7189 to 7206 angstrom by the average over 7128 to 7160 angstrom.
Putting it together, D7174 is 1.2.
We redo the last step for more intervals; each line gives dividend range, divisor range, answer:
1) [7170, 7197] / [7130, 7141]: 1.21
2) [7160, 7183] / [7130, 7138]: 1.15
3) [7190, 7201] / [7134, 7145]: 1.23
